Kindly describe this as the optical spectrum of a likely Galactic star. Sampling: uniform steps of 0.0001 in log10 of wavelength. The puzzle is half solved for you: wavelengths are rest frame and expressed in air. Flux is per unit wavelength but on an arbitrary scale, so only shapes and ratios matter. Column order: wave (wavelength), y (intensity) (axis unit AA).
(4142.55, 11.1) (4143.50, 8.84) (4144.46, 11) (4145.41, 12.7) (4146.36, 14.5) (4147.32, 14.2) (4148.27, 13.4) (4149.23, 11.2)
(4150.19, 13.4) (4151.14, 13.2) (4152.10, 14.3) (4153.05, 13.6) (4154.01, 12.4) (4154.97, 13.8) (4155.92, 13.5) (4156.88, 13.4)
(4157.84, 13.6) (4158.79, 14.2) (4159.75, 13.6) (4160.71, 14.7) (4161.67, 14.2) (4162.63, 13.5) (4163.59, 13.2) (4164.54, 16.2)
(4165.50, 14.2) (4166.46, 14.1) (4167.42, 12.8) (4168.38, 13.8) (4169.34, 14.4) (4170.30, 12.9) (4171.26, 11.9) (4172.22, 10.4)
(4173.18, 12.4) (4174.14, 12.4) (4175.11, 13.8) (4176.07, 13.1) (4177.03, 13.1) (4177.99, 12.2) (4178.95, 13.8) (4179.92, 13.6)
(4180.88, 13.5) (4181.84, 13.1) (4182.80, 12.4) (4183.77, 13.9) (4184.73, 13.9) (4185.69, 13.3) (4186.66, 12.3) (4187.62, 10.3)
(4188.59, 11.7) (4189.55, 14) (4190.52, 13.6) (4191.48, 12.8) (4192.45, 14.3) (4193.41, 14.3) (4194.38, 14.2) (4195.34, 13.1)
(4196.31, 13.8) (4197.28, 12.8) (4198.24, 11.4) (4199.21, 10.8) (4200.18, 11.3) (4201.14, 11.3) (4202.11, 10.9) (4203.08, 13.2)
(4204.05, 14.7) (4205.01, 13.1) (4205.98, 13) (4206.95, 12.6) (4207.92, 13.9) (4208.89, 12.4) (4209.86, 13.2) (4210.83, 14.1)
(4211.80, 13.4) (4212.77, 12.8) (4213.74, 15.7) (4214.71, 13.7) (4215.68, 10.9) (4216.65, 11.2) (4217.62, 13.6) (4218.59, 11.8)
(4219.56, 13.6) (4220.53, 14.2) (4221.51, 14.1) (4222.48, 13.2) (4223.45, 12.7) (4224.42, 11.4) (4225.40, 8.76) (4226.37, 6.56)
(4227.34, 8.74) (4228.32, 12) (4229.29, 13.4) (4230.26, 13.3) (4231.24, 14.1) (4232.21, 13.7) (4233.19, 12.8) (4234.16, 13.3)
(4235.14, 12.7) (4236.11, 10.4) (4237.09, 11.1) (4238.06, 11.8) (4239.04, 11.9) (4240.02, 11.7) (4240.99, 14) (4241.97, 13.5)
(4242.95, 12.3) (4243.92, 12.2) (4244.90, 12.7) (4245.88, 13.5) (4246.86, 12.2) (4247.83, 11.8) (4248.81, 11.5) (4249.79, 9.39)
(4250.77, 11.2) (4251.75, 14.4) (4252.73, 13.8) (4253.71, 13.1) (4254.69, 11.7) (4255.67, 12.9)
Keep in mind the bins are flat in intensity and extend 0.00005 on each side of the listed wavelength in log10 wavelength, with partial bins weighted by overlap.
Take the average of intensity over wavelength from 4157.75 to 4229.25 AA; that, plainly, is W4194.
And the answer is 12.9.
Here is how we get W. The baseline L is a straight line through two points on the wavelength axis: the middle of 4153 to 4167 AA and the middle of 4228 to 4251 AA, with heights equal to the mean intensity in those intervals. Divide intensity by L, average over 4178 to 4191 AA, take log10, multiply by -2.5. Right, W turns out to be 0.03 mag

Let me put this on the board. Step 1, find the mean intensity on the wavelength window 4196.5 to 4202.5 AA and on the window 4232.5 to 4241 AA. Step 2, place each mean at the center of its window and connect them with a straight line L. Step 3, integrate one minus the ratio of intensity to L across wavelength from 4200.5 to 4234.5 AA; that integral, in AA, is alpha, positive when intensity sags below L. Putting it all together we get -2.3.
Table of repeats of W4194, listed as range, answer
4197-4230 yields 12.4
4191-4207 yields 12.8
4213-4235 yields 12.4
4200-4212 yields 12.9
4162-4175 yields 13.3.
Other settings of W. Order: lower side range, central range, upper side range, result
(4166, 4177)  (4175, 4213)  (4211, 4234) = -0.02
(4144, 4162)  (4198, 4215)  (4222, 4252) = -0.03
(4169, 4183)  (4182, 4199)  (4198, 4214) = -0.02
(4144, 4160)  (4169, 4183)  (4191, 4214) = 0.03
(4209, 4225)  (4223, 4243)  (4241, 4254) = 0.07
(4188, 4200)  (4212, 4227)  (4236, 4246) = 0.03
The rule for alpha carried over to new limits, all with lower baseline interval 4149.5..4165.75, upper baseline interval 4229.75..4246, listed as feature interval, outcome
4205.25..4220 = -0.1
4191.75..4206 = 0.4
